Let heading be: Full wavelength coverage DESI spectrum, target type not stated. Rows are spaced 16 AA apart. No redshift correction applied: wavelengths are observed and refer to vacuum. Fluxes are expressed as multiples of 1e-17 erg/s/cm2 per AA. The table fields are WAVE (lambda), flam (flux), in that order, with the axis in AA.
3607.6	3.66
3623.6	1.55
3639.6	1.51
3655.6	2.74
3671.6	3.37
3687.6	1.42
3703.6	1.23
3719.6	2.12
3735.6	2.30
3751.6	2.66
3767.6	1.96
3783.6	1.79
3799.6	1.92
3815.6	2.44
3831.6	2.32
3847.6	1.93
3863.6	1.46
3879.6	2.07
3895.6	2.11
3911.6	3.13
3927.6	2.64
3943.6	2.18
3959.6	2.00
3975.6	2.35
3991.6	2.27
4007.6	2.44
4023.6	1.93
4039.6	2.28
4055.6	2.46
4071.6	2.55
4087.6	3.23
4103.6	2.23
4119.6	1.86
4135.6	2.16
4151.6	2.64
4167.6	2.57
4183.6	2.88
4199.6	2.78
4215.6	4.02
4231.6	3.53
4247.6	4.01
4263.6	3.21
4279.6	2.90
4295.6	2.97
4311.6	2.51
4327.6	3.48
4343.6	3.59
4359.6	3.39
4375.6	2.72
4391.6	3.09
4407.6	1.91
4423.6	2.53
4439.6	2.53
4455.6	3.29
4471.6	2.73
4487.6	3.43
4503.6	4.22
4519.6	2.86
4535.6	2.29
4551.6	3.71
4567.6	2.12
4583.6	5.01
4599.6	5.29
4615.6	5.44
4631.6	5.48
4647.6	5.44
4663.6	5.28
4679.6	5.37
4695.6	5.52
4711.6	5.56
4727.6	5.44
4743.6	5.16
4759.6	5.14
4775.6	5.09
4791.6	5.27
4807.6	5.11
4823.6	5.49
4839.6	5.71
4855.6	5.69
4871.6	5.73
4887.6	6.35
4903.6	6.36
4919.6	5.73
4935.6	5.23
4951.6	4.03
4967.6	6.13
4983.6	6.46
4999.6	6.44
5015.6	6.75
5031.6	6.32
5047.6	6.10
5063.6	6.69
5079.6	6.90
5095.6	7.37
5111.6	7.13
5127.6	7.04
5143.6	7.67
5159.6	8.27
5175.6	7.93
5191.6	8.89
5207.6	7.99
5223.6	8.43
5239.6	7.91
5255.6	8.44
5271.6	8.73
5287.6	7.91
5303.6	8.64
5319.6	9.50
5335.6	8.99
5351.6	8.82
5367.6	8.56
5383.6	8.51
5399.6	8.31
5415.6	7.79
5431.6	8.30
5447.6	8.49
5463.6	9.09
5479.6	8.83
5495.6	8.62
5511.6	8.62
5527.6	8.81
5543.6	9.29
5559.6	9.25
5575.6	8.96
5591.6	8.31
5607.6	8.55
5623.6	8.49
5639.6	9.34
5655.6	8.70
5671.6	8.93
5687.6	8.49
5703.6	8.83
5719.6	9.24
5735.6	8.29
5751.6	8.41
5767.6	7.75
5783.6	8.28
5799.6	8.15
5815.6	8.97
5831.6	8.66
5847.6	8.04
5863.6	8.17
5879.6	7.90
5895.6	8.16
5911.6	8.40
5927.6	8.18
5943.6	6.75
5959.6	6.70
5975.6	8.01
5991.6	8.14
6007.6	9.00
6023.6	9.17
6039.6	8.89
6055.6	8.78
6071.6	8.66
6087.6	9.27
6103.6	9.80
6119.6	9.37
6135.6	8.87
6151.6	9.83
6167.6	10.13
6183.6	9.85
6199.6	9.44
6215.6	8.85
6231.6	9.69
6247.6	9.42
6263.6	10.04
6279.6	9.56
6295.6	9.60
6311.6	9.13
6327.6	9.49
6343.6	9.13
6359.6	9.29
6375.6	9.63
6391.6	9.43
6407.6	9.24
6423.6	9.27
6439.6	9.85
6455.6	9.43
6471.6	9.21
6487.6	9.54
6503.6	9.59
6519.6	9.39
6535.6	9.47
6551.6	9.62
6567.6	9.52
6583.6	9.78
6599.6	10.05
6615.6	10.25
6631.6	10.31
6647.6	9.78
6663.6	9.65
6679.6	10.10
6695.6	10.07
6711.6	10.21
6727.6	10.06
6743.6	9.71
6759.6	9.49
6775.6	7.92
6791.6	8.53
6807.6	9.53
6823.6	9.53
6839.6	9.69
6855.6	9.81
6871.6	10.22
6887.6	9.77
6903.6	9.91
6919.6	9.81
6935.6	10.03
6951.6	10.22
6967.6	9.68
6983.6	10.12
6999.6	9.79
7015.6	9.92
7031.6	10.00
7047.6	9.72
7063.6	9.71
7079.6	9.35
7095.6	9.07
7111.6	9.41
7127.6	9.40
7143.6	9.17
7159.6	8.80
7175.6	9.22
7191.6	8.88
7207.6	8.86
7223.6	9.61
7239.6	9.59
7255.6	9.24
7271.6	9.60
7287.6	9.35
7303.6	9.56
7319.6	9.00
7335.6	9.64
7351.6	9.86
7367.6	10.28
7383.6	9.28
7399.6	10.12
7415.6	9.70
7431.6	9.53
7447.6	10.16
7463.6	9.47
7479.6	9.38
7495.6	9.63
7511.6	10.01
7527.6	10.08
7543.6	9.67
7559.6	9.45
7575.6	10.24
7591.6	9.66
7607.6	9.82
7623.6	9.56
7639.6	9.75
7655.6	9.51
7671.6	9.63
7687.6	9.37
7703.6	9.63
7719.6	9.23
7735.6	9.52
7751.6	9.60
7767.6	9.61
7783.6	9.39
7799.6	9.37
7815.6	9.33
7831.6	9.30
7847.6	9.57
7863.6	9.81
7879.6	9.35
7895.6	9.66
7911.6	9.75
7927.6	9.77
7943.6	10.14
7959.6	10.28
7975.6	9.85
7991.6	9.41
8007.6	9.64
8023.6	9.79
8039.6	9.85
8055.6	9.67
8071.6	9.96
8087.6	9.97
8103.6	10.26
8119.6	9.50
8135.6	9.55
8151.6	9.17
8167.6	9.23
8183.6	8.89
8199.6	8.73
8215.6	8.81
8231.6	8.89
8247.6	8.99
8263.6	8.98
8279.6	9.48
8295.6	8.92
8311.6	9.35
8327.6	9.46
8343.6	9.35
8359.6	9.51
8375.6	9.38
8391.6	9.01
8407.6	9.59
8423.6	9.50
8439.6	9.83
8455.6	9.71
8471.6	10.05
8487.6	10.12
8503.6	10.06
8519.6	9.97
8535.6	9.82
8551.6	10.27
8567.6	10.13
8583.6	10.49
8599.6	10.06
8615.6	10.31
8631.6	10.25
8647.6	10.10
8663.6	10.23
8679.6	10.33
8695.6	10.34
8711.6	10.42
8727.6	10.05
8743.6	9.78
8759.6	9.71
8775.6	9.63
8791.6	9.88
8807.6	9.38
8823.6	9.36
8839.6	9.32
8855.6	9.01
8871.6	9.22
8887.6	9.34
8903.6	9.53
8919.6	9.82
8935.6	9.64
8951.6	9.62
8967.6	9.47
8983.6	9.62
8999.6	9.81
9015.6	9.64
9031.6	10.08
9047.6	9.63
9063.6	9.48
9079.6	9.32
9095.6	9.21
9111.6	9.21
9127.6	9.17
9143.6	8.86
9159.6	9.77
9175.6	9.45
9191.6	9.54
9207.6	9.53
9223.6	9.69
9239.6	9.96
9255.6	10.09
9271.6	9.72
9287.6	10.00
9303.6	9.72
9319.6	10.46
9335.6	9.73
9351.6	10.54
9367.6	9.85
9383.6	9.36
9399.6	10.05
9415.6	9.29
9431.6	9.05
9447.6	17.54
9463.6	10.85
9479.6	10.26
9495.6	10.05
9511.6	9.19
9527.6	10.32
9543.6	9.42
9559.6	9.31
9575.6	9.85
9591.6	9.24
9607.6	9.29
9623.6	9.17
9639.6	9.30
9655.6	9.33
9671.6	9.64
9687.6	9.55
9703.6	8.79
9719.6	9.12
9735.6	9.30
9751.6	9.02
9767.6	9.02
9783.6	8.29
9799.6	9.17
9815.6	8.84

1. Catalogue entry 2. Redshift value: 0.150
